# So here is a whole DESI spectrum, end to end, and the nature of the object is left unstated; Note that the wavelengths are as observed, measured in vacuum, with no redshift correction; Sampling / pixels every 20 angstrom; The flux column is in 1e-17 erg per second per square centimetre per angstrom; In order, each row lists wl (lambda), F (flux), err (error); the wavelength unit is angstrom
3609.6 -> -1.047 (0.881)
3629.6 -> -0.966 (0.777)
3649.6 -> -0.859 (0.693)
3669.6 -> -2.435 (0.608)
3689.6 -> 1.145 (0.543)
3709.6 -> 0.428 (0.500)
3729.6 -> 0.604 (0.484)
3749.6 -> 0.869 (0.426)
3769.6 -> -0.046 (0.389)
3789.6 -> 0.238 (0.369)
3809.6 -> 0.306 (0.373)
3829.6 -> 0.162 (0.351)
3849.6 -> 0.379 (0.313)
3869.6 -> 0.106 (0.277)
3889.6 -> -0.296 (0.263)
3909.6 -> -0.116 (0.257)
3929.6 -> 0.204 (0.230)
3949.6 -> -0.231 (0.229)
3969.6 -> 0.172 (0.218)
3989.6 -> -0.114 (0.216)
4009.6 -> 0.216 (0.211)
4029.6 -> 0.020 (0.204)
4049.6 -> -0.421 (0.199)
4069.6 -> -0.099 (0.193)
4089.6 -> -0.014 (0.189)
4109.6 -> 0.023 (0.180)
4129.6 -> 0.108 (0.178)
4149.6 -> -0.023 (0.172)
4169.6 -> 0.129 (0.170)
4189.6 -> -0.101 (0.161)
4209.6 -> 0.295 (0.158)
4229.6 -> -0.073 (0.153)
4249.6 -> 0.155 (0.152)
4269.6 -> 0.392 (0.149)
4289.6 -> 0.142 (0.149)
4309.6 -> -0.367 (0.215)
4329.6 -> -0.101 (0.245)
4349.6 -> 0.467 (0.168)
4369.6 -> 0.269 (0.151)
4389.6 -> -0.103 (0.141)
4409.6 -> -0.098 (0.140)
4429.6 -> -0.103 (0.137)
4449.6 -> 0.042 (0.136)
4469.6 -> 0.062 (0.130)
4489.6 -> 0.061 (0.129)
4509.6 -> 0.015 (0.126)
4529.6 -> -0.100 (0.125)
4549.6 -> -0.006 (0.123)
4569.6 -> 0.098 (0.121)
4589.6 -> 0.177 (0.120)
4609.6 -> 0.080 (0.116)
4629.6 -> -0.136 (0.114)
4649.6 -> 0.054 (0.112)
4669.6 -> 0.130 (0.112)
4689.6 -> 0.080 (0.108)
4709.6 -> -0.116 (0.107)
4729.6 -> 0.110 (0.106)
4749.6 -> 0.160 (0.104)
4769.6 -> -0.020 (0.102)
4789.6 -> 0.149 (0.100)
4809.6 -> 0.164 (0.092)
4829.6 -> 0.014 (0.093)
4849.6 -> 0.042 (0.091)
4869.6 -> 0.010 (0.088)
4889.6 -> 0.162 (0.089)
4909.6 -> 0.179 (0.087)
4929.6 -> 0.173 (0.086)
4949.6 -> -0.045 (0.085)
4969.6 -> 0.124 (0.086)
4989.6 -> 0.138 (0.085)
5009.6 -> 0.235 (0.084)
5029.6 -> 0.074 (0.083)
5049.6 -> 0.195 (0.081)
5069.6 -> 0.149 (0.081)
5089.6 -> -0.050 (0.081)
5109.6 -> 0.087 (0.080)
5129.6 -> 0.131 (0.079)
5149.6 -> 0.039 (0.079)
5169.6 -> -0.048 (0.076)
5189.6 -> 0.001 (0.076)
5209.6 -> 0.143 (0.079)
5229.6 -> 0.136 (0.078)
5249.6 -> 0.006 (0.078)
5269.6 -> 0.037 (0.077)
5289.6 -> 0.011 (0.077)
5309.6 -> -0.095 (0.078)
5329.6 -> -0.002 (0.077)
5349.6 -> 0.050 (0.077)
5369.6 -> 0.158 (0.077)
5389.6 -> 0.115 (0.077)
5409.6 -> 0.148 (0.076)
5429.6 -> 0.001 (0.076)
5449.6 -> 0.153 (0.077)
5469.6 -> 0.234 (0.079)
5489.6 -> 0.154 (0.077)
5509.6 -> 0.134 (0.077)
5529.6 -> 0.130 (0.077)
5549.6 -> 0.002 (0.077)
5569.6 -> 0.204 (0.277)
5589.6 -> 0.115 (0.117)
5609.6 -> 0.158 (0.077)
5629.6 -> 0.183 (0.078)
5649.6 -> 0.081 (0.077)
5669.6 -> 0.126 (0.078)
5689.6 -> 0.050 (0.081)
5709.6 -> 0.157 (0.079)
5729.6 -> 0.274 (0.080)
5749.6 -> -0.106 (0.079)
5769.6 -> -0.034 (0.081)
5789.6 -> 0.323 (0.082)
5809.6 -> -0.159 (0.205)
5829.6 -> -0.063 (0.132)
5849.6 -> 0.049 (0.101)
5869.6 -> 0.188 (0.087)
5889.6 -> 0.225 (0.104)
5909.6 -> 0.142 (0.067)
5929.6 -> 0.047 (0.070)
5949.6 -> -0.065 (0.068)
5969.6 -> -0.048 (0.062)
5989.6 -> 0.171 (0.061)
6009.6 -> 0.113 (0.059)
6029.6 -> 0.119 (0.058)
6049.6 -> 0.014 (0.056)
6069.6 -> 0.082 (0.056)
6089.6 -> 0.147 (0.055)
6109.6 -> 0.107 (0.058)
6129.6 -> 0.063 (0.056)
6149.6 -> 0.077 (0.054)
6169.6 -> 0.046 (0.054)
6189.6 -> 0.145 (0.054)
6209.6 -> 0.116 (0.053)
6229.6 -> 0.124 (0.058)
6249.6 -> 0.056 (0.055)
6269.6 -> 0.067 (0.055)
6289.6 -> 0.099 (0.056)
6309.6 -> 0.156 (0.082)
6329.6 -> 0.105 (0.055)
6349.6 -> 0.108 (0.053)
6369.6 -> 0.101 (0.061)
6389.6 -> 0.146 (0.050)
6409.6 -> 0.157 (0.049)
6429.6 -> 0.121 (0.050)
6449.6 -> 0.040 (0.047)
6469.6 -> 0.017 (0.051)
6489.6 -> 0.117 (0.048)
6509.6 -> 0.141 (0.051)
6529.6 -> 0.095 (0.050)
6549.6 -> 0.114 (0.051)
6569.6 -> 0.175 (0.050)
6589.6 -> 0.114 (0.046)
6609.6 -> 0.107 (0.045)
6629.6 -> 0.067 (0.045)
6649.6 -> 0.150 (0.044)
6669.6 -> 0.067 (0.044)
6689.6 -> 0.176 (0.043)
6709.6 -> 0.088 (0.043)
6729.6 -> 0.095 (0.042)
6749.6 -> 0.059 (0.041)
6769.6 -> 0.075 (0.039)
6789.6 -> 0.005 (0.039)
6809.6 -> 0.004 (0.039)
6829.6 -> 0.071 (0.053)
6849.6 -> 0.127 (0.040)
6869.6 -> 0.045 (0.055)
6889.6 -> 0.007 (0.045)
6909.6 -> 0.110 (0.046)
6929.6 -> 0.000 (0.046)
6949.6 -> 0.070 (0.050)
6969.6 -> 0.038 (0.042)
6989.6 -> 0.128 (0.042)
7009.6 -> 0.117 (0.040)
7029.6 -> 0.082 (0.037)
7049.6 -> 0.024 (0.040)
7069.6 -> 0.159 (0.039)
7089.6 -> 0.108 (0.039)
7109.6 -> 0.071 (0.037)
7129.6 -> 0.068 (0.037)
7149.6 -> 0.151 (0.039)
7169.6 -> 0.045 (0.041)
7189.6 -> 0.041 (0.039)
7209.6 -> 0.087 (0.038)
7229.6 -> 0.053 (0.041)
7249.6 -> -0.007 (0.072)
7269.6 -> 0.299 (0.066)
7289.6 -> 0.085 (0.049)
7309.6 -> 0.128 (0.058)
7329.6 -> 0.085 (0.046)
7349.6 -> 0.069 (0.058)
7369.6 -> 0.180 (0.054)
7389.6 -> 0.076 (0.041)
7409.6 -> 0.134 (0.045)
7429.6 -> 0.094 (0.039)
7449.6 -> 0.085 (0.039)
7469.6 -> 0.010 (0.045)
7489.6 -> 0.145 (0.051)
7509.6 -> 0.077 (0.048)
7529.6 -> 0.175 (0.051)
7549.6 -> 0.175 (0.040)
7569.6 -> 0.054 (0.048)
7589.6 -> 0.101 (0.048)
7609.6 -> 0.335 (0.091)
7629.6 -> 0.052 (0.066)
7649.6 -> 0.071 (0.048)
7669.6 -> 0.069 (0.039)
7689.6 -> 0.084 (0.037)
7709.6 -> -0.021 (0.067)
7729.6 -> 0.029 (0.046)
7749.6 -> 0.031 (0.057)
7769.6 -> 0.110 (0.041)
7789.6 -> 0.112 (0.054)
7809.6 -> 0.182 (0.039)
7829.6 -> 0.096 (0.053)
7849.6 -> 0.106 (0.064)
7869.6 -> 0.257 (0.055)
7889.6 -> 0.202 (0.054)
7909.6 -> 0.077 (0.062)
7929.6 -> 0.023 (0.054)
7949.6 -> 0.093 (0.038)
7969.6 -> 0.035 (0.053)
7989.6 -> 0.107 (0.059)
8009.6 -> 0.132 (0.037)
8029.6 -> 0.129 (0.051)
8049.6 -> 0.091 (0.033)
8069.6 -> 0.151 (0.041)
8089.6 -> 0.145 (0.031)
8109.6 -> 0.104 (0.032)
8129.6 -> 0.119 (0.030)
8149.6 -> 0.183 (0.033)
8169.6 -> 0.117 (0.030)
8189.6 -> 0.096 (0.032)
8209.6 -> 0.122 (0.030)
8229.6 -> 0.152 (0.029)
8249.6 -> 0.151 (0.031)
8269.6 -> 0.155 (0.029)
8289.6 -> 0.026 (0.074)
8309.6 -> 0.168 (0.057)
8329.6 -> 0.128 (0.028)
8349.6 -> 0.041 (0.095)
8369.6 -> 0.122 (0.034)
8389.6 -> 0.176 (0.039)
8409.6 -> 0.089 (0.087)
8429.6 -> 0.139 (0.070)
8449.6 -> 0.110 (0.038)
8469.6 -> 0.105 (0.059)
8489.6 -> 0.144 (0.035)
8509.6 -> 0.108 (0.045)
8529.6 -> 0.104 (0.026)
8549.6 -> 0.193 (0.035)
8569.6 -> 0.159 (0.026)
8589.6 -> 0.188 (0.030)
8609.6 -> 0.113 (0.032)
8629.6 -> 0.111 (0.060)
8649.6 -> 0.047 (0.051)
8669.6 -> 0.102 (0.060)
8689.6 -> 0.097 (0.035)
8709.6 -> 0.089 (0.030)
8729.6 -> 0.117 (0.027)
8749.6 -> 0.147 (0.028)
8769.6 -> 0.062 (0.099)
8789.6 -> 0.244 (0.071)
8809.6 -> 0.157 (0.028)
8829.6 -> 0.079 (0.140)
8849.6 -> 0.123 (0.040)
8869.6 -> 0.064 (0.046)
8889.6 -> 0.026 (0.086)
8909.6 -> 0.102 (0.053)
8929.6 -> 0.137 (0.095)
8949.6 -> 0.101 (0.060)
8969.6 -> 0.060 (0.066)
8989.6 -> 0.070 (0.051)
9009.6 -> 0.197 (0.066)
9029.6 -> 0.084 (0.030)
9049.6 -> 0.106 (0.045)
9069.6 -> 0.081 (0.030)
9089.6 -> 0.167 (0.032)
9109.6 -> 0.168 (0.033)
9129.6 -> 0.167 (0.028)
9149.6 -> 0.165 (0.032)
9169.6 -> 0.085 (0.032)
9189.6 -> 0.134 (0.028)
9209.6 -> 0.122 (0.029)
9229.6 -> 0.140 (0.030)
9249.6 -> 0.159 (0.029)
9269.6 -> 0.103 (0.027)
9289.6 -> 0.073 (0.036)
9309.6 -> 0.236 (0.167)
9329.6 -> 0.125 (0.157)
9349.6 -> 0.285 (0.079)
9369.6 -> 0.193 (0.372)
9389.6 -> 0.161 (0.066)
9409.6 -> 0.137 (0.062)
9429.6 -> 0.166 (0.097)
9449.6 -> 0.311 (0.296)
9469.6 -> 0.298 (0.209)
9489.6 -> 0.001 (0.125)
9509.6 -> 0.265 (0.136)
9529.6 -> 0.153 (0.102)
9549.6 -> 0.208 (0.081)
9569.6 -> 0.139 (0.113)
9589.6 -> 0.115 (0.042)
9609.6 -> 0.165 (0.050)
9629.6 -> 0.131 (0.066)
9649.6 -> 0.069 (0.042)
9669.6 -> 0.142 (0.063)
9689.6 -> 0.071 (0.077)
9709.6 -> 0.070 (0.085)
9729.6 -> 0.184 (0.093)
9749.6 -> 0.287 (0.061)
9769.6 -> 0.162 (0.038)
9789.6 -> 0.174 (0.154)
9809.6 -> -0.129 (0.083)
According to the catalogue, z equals 0.95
